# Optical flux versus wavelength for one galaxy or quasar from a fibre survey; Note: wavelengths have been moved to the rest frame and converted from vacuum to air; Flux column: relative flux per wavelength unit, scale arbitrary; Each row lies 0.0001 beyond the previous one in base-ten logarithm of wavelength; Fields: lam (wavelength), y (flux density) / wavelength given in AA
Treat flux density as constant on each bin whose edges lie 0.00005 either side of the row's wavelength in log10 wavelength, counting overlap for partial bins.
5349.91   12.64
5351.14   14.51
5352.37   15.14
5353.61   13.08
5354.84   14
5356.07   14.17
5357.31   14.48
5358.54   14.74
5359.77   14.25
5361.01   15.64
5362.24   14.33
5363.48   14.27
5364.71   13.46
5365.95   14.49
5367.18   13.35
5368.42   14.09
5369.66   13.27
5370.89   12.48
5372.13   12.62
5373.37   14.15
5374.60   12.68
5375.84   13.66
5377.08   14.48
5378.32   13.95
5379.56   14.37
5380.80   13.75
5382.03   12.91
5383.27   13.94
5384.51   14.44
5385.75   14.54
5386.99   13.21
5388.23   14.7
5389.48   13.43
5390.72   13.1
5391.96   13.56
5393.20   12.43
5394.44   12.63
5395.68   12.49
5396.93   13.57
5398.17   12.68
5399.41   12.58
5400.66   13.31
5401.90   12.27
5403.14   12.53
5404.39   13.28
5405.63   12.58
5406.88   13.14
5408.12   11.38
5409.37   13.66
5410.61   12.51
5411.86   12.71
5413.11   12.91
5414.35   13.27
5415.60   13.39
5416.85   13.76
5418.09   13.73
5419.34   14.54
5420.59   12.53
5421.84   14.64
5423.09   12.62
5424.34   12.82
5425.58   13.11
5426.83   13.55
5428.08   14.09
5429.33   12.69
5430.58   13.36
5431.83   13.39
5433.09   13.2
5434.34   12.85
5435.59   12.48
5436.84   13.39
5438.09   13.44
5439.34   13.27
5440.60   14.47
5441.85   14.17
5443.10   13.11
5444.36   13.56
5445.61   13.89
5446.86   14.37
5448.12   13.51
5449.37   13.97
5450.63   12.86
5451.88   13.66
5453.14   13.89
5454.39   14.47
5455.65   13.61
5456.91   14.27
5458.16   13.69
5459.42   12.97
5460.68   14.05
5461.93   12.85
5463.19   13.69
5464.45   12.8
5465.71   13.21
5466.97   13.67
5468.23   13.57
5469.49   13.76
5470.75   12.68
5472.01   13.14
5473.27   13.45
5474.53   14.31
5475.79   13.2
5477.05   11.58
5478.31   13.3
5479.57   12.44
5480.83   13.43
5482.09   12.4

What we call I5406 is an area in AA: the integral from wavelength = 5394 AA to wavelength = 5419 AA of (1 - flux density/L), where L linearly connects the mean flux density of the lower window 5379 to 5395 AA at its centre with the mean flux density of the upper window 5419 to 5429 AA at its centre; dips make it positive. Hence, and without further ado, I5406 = 1.1 AA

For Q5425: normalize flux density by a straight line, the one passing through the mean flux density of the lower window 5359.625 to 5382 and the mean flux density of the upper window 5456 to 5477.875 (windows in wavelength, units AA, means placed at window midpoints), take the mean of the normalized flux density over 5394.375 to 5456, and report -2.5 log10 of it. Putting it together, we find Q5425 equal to 0.02 mag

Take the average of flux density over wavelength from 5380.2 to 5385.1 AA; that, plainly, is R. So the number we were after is 13.8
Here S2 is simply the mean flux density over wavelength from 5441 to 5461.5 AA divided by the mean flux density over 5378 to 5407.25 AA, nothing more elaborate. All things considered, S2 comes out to 1.0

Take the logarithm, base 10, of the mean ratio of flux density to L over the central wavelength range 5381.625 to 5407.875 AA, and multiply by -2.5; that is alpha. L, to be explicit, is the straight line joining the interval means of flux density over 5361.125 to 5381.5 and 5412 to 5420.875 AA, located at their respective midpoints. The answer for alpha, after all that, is 0.03 mag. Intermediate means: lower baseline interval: 13.8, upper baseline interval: 13.4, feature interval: 13.2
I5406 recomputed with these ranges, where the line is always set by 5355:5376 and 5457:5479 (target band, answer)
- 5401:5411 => 0.7 AA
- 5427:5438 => 0.2 AA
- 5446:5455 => -0.3 AA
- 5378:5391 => -0.1 AA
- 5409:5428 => 0.4 AA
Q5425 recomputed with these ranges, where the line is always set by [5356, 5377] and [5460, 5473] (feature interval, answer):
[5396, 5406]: 0.070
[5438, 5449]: -0.025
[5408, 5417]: 0.053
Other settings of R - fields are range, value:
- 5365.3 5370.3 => 13.8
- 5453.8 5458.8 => 14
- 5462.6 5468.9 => 13.4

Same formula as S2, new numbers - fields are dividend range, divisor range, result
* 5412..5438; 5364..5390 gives 0.97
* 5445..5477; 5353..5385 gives 0.98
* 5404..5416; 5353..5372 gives 0.92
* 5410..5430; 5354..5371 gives 0.94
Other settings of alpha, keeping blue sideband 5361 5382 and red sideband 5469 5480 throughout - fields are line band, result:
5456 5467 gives -0.02 mag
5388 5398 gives 0.04 mag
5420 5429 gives 0.01 mag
